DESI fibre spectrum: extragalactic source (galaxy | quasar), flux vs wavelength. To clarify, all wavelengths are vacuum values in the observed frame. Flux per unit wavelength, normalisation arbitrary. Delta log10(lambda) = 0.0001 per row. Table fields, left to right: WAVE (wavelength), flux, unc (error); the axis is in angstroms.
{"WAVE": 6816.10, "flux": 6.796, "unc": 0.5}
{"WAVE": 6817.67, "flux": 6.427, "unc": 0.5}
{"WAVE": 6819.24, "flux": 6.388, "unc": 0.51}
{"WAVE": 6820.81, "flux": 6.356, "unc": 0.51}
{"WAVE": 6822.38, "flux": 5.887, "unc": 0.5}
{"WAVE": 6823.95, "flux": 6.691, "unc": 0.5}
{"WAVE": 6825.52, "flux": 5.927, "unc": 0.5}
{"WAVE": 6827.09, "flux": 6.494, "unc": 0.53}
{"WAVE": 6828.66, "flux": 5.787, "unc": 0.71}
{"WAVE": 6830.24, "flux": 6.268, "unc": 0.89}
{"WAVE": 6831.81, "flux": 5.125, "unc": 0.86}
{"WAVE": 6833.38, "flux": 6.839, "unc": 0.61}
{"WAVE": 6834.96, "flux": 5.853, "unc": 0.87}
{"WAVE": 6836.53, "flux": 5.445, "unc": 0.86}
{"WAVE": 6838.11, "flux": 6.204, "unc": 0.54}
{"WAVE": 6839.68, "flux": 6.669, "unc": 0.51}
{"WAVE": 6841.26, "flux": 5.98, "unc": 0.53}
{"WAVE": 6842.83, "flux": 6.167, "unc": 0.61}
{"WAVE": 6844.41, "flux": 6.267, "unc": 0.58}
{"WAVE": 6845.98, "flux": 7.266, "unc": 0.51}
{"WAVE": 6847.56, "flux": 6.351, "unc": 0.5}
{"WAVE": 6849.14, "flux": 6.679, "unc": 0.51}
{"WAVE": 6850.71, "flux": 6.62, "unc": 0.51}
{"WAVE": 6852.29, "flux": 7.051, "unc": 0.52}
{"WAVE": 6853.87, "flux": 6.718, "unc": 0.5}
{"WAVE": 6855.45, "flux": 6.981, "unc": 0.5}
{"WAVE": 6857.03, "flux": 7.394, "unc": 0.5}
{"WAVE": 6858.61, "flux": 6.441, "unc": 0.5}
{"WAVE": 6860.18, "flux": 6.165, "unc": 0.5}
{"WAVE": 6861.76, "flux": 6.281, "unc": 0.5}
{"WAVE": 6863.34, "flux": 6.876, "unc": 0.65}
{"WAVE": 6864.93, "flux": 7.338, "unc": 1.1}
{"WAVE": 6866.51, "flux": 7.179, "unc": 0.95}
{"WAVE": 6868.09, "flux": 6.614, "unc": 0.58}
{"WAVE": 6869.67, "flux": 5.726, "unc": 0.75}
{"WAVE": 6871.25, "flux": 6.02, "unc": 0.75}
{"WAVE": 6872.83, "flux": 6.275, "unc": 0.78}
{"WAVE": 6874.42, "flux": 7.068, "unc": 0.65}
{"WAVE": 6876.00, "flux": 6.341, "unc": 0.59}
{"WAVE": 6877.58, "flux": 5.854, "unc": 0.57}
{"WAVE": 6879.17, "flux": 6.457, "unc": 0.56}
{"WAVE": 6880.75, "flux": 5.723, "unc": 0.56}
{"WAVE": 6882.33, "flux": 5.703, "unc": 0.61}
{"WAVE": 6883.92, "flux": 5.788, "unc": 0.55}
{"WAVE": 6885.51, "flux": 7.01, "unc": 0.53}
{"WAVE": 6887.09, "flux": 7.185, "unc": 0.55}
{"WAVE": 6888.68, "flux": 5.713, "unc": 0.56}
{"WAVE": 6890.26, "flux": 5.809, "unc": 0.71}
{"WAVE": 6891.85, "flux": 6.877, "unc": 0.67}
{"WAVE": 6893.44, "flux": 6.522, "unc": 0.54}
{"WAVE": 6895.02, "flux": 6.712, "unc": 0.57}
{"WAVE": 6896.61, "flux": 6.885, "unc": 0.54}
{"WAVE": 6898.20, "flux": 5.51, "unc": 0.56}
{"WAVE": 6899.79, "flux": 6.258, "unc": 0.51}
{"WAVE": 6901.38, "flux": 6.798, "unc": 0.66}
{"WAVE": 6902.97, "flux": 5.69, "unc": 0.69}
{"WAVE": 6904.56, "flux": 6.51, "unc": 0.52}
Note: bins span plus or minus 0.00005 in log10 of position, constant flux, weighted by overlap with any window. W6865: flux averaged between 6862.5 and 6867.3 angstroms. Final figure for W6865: 7.11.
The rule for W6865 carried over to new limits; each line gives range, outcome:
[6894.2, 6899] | 6.37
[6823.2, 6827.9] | 6.37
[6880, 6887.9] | 6.28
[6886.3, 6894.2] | 6.42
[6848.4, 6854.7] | 6.77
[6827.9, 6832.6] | 5.73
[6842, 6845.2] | 6.23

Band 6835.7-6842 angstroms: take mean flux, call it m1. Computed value 6.07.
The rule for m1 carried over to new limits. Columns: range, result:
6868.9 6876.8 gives 6.29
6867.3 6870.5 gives 6.18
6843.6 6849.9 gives 6.63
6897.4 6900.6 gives 5.88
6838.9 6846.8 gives 6.47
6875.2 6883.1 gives 6.02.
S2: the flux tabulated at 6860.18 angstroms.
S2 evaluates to 6.165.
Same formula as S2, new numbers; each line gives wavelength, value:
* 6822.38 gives 5.887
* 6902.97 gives 5.69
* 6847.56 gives 6.351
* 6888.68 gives 5.713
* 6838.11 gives 6.204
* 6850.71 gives 6.62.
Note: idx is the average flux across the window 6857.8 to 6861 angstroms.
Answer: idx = 6.33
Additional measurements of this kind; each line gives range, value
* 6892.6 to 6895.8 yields 6.63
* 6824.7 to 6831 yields 6.12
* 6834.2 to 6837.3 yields 5.66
